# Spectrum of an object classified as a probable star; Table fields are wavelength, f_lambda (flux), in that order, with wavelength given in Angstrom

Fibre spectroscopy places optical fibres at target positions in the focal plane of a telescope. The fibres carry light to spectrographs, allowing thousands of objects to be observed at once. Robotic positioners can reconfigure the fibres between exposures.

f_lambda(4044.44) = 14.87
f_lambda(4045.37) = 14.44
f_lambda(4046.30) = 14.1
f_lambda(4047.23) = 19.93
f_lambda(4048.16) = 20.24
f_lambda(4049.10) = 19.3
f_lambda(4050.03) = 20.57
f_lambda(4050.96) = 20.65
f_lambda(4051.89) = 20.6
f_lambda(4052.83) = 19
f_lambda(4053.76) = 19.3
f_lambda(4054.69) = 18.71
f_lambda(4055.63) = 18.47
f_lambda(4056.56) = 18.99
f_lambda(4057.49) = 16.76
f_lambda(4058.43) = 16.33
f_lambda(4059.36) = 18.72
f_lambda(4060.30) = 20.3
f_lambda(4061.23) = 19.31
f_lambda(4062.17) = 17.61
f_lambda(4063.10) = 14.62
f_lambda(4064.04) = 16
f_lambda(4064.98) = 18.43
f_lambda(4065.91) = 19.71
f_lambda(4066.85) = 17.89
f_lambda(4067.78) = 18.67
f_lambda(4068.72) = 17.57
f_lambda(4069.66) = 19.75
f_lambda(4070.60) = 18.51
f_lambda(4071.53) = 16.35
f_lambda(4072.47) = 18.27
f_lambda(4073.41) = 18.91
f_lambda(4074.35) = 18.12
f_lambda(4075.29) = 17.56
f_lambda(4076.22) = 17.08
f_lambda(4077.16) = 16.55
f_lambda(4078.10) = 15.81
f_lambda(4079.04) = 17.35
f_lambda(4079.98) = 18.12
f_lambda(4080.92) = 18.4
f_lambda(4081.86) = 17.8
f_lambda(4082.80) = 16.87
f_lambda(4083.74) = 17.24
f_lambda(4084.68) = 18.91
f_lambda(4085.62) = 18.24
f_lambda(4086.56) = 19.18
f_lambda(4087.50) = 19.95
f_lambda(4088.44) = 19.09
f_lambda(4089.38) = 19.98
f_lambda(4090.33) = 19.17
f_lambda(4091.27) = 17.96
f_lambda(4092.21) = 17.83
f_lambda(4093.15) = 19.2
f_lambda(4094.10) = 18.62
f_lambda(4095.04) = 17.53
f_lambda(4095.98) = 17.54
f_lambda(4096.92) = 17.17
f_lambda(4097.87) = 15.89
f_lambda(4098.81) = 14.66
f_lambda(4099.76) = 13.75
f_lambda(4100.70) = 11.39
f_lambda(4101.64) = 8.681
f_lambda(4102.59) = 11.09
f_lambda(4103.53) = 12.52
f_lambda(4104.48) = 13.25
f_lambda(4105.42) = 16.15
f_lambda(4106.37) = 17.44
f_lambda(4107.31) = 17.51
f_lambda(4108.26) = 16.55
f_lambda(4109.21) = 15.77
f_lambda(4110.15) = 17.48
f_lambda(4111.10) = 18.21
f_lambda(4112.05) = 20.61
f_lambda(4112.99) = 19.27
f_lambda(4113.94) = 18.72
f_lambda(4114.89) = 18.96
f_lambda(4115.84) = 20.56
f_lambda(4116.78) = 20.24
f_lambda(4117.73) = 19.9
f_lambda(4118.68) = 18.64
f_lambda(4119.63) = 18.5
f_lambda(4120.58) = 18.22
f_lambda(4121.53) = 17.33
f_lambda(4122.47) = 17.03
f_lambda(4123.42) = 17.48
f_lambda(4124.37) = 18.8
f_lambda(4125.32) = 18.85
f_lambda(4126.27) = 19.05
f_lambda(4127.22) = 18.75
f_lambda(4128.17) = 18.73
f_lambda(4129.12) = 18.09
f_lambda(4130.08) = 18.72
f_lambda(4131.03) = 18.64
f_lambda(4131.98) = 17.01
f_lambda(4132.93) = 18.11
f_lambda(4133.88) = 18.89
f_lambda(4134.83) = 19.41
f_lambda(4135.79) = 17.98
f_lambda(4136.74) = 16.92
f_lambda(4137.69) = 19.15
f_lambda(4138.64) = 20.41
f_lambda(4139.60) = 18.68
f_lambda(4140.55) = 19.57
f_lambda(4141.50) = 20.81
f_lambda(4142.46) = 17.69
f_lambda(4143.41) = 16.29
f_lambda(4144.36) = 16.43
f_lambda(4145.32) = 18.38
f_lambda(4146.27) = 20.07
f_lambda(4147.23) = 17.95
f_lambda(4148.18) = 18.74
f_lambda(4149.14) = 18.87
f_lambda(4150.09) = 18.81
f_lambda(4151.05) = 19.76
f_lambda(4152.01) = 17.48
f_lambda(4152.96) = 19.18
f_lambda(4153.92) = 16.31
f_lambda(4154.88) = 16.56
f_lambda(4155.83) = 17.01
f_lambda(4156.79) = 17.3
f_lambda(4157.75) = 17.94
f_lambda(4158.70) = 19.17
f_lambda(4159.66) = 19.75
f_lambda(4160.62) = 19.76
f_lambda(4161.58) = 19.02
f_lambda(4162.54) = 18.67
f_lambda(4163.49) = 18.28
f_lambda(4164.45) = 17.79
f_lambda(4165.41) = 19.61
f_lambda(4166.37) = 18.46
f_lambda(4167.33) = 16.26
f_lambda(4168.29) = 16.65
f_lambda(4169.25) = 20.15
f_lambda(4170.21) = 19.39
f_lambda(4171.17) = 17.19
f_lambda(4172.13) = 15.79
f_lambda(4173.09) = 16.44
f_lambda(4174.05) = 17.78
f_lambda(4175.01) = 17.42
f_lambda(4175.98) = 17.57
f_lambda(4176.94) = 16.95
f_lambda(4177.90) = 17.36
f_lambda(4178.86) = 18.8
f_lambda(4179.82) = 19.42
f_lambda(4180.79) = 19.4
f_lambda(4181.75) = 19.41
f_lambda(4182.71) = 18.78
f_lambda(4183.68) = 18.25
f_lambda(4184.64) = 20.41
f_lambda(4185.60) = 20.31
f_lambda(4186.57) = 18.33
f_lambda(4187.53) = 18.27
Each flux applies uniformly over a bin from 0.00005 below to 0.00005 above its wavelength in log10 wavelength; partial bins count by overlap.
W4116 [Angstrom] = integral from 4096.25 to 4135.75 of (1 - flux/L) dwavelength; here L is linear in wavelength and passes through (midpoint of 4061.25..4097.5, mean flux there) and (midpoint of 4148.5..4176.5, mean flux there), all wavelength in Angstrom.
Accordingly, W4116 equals 1.8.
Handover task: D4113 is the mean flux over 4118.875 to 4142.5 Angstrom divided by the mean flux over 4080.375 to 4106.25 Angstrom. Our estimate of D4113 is 1.12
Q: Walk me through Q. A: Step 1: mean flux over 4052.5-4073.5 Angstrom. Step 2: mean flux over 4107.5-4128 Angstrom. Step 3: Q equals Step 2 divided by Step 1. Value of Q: 1.02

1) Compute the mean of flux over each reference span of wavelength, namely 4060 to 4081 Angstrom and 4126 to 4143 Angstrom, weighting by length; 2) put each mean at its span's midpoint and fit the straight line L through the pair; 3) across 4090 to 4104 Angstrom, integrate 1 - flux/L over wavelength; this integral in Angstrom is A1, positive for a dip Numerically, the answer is 2.1 Angstrom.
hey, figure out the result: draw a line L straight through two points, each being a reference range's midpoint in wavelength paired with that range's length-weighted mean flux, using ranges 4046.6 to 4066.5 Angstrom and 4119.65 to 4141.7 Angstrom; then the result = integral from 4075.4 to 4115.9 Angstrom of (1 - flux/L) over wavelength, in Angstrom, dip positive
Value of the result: 3.4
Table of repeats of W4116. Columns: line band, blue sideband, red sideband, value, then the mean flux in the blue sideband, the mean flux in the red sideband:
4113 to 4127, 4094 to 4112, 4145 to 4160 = -2.02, 15.4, 18.3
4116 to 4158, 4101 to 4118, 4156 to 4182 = -2.41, 16.7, 18.2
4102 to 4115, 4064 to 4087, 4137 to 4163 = 1.17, 17.9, 18.5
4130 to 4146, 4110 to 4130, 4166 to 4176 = -0.10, 18.7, 17.5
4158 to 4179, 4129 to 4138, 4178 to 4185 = 0.86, 18.3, 19.1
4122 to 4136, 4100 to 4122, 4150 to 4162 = -0.79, 16.8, 18.3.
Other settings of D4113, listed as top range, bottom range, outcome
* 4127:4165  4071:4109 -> 1.09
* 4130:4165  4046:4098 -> 1.01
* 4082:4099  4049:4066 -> 0.98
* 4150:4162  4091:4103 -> 1.18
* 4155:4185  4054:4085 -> 1.02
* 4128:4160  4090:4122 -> 1.08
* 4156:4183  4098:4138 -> 1.05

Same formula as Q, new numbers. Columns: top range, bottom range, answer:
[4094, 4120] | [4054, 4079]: 0.93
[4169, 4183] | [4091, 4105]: 1.20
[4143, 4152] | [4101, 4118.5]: 1.09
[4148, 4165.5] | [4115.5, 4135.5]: 0.99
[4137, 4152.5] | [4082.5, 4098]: 1.02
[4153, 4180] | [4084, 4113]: 1.07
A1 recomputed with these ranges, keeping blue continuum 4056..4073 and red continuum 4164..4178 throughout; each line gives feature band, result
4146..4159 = -0.3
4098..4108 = 2.3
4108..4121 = -0.6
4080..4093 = -0.4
